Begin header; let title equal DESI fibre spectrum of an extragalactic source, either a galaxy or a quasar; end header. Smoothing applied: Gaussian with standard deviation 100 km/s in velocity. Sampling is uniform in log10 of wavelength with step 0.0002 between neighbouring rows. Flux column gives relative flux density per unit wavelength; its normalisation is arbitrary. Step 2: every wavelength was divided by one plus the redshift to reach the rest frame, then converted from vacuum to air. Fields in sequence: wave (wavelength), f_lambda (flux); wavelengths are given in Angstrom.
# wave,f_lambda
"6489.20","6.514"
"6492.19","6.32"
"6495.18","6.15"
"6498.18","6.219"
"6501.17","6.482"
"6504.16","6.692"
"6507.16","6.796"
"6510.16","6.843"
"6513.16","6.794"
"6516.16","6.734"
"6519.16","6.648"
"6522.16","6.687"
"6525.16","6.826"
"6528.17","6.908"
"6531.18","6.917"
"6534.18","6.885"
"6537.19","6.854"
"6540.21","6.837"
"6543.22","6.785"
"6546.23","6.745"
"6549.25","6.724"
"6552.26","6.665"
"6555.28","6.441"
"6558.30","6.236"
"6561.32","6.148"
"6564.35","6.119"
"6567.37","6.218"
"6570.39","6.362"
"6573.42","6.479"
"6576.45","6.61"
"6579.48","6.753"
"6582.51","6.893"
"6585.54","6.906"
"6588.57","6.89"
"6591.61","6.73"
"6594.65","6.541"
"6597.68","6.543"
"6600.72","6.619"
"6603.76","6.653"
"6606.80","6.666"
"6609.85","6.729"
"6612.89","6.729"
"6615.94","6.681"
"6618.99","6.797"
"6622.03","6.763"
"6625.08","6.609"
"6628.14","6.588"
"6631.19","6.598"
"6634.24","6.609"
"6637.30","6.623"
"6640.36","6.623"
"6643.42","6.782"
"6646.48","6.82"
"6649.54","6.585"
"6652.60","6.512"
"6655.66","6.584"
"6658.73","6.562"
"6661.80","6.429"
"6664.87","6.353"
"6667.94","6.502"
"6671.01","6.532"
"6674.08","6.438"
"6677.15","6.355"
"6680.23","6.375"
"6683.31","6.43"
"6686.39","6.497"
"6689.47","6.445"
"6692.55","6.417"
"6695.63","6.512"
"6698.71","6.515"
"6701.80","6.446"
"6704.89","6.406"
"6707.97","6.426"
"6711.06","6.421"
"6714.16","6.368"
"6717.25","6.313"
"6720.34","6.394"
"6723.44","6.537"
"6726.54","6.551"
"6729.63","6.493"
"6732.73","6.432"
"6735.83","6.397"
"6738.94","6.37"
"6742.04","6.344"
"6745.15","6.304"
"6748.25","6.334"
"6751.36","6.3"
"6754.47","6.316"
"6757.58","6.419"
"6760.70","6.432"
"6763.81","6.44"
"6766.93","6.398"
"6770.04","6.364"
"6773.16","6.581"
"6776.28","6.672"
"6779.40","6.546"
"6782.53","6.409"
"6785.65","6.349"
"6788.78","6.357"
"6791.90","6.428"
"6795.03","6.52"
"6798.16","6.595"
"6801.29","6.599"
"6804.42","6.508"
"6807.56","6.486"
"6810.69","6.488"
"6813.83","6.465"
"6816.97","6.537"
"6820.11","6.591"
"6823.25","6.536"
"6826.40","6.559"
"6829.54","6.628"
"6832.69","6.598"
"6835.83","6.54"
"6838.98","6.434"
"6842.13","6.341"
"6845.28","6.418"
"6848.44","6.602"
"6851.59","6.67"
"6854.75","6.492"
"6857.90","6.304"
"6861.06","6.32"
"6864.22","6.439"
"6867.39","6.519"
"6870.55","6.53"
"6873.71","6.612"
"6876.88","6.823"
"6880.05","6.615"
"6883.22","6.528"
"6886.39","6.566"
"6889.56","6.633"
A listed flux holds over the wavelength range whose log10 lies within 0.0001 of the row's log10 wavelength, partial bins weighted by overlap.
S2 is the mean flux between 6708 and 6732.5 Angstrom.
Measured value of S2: 6.44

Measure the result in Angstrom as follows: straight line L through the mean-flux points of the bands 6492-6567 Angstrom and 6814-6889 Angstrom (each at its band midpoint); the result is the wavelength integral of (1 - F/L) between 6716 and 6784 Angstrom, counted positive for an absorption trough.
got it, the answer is 1.4 Angstrom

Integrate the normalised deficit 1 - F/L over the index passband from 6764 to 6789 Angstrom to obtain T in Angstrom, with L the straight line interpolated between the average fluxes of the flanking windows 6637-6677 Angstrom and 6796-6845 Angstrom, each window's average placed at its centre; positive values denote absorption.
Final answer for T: 0.3 Angstrom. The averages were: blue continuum 6.56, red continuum 6.52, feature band 6.46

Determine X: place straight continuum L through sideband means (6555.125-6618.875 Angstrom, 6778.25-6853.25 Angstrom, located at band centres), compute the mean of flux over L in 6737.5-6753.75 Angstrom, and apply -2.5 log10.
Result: 0.033 mag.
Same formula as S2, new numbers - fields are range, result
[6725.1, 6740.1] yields 6.45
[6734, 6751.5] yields 6.35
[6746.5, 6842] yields 6.48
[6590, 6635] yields 6.66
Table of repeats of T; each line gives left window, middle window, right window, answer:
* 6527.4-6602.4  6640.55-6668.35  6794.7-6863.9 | 0.06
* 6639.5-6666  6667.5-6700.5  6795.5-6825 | 0.60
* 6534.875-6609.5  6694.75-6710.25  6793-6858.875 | 0.25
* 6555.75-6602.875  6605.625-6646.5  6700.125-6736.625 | -1.14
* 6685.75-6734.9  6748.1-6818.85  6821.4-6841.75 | 0.44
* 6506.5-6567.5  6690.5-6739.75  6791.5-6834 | 1.09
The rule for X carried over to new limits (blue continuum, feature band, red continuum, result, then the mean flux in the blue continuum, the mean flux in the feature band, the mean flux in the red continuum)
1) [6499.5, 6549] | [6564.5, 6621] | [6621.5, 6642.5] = 0.01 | 6.77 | 6.64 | 6.63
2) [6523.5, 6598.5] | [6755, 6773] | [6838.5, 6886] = 0.02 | 6.64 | 6.42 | 6.51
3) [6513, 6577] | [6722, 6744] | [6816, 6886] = 0.02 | 6.62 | 6.44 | 6.53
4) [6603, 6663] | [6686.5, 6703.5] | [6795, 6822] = 0.02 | 6.65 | 6.47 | 6.53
